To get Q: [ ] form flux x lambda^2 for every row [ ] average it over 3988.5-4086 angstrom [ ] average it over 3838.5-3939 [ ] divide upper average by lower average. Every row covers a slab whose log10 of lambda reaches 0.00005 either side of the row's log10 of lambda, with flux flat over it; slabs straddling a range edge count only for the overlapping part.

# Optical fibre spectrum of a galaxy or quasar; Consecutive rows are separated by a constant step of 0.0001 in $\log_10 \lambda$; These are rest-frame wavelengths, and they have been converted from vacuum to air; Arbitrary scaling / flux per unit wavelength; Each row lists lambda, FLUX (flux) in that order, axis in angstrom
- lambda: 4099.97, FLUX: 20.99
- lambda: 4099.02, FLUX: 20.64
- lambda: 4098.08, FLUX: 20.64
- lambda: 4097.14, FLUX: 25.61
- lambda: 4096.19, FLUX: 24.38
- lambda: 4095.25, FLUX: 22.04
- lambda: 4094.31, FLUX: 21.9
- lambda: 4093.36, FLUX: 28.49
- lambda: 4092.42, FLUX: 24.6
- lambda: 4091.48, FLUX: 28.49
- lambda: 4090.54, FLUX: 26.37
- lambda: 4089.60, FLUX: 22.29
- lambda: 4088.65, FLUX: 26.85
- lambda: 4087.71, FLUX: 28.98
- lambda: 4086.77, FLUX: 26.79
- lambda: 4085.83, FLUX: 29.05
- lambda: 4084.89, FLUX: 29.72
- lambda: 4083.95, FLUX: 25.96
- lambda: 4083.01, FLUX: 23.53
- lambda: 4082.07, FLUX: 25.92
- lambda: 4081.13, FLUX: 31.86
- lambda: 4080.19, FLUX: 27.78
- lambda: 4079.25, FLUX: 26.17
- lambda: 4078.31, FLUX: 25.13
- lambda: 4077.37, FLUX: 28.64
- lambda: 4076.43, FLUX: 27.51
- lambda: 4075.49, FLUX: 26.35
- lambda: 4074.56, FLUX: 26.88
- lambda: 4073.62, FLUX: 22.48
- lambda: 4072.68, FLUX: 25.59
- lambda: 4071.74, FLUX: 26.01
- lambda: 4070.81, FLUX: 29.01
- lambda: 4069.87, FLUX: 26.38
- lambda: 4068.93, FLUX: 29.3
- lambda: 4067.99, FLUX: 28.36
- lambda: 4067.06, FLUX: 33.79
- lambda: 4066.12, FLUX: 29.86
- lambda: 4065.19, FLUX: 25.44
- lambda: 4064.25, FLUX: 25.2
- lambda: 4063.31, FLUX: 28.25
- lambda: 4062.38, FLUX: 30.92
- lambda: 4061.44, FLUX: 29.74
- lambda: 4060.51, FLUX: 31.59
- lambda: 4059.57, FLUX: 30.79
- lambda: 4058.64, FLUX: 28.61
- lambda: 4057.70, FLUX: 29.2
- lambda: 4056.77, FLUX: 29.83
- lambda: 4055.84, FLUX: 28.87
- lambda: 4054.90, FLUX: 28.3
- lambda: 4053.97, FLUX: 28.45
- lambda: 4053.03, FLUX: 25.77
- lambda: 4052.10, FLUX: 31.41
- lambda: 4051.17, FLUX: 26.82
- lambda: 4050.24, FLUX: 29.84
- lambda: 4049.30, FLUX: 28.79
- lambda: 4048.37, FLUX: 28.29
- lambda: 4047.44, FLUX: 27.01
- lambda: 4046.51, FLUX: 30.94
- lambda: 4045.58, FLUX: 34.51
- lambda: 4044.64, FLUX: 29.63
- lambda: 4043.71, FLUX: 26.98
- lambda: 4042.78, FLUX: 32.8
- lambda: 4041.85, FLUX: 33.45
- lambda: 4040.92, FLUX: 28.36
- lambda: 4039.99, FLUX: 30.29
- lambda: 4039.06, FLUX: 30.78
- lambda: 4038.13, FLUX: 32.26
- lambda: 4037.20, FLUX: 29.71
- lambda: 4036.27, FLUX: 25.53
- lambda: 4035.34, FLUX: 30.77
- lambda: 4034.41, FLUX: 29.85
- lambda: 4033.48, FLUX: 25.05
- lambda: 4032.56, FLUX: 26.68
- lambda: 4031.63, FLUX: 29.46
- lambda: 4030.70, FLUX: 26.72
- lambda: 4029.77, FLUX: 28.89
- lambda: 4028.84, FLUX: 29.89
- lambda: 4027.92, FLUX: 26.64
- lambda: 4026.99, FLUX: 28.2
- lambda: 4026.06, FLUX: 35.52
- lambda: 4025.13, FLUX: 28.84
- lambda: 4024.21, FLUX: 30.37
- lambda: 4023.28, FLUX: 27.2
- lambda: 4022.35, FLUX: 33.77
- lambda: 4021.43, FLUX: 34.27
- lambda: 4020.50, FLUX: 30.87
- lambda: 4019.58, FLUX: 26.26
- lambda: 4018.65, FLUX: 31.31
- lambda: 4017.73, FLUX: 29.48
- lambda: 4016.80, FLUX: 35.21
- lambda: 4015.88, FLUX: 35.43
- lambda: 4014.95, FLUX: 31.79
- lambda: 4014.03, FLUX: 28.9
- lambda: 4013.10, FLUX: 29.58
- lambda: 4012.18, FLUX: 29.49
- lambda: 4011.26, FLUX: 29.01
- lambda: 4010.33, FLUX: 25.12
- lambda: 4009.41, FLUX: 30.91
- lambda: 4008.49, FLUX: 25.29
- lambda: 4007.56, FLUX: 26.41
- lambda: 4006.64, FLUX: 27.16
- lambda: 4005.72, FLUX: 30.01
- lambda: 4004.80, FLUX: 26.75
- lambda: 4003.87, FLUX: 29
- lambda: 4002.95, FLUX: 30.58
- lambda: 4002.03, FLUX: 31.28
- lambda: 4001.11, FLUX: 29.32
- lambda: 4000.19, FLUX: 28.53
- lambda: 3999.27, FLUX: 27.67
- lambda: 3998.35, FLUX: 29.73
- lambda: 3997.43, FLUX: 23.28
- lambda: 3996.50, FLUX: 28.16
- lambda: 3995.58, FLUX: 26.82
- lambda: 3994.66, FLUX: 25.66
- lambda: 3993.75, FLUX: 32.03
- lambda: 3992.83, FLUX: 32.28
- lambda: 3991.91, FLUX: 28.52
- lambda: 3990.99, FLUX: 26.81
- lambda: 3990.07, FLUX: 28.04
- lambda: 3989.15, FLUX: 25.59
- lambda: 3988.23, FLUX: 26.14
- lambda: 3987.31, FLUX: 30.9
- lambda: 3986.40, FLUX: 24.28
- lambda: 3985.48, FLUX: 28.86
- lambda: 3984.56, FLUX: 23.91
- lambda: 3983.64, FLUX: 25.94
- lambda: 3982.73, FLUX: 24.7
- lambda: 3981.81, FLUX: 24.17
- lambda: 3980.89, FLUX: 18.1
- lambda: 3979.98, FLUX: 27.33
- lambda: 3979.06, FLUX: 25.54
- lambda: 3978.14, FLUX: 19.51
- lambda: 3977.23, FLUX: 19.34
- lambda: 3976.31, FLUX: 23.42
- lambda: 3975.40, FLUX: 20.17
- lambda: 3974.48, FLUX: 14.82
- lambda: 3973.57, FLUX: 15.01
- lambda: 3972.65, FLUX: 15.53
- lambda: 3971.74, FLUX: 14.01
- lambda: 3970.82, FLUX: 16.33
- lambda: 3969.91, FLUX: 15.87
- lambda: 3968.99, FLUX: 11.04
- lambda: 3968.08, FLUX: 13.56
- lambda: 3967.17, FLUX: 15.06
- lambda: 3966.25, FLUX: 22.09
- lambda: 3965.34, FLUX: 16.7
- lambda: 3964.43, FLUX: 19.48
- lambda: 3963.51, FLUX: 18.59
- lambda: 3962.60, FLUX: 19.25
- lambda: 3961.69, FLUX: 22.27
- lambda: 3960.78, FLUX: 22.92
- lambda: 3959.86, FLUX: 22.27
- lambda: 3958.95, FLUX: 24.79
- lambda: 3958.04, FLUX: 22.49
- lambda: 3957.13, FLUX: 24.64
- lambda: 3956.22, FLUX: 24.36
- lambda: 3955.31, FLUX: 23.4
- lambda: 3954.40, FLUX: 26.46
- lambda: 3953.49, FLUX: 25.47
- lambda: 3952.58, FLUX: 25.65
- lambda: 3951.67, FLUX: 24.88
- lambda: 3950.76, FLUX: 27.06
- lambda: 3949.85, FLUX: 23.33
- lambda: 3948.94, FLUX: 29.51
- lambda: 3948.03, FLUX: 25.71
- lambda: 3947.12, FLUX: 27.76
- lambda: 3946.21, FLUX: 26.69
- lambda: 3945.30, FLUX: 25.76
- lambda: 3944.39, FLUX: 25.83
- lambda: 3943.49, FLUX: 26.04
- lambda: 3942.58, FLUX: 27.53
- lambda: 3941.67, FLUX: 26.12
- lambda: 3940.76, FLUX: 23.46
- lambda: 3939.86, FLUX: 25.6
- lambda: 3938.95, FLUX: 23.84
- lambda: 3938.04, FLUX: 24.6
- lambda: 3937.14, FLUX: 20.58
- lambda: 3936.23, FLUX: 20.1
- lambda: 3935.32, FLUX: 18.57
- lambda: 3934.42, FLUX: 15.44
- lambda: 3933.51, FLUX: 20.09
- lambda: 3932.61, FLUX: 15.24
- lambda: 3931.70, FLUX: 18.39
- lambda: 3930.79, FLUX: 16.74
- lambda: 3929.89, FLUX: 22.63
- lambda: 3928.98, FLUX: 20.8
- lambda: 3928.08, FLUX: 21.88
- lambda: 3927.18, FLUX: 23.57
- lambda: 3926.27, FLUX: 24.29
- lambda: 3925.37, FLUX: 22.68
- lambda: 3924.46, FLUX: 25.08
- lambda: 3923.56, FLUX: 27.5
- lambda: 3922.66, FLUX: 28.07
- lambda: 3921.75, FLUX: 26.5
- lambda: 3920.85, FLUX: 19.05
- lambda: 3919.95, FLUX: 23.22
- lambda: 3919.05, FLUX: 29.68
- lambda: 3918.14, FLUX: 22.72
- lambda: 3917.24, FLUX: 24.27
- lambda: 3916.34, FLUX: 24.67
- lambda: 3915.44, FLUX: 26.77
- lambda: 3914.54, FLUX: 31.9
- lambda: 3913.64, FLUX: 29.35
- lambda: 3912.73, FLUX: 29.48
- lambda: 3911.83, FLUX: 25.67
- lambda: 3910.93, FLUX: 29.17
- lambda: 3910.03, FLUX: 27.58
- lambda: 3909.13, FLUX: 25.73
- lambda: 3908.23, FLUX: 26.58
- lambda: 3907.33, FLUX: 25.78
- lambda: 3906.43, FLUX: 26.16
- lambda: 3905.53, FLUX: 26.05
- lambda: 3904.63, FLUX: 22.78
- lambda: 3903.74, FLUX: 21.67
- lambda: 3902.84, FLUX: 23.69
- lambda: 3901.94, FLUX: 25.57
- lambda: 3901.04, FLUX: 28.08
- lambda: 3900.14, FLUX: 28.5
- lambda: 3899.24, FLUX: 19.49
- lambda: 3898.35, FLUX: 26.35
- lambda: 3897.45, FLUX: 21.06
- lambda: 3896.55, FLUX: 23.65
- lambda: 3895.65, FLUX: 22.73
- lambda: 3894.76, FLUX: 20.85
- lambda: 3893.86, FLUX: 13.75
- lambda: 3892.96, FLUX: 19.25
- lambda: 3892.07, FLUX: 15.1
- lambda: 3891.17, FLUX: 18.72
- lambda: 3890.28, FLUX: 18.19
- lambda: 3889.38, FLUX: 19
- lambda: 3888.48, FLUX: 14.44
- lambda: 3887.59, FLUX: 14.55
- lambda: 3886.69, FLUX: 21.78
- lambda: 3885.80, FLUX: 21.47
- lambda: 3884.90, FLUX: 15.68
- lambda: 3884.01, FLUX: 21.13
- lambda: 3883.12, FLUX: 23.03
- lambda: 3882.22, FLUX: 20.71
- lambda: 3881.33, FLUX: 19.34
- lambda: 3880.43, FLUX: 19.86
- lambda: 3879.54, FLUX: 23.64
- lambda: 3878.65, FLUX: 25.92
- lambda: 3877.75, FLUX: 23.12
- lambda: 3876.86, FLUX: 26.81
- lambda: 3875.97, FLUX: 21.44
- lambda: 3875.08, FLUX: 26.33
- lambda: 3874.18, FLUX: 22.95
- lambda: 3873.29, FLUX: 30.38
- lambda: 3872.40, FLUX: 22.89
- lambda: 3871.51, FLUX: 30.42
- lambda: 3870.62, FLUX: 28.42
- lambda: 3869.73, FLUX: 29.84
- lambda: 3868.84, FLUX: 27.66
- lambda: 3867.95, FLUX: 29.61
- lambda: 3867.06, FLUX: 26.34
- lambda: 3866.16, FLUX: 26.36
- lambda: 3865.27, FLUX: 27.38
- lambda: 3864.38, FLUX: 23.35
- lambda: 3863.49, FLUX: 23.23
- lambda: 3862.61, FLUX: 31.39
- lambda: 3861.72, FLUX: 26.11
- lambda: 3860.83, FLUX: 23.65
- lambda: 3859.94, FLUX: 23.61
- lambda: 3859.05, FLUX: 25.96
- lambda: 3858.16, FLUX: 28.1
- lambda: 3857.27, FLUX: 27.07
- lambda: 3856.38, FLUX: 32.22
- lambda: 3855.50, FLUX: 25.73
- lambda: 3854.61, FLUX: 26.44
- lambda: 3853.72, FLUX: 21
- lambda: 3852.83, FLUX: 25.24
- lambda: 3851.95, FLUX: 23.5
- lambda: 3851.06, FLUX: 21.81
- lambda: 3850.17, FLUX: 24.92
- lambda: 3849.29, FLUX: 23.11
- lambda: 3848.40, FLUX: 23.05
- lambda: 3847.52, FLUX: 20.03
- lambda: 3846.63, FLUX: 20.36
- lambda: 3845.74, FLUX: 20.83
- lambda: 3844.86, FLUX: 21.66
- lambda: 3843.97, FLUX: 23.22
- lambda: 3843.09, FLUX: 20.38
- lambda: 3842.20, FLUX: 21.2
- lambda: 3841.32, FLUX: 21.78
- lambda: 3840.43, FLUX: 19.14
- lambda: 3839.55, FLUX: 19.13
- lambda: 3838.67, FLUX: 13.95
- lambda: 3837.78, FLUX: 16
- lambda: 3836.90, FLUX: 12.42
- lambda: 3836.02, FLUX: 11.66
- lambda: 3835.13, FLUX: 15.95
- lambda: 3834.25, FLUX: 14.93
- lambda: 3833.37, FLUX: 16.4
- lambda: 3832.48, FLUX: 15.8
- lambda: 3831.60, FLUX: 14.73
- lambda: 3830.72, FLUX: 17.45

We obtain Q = 1.3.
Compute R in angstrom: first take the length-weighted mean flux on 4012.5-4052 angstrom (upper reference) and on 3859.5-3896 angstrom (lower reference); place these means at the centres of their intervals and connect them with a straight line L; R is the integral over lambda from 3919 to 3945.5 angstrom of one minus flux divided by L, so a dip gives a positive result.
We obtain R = 2.7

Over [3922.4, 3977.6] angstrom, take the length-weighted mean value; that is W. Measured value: 21.8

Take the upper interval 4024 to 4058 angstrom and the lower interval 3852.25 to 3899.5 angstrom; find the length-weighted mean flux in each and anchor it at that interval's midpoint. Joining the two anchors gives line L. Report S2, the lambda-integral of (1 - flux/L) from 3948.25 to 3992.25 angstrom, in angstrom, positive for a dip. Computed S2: 7.5 angstrom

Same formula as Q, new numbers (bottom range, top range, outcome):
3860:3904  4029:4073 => 1.37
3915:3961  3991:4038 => 1.27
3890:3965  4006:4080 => 1.30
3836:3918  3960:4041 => 1.19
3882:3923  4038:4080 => 1.33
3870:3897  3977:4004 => 1.31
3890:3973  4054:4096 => 1.29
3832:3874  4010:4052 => 1.41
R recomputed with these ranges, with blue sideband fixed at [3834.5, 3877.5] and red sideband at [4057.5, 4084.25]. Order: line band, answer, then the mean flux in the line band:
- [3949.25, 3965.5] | 1.5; 23.2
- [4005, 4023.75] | -2.2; 29.8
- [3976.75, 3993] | 0.4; 25.4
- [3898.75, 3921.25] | -1.0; 25.8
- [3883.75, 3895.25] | 3.0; 18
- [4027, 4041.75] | -1.0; 28.8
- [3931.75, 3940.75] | 1.7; 20.5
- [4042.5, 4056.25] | -0.9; 29.2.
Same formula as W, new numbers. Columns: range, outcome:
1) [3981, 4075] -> 28.8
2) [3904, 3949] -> 24.4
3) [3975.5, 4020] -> 27.5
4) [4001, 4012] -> 28.4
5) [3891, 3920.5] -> 24.5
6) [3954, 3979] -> 19.5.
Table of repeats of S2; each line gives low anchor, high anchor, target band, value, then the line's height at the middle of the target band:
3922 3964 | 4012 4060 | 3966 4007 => 3.8 angstrom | 26.4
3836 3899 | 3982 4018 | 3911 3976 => 8.2 angstrom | 25.9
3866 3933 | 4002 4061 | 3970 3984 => 3.6 angstrom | 27.1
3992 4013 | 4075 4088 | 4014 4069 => -3.5 angstrom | 27.9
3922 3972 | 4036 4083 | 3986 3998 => -1.4 angstrom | 24.8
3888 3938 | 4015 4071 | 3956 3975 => 5.2 angstrom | 25.7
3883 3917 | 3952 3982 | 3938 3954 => -3.6 angstrom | 21.1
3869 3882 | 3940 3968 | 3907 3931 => -1.0 angstrom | 24.3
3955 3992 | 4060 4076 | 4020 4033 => -2.4 angstrom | 25.1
